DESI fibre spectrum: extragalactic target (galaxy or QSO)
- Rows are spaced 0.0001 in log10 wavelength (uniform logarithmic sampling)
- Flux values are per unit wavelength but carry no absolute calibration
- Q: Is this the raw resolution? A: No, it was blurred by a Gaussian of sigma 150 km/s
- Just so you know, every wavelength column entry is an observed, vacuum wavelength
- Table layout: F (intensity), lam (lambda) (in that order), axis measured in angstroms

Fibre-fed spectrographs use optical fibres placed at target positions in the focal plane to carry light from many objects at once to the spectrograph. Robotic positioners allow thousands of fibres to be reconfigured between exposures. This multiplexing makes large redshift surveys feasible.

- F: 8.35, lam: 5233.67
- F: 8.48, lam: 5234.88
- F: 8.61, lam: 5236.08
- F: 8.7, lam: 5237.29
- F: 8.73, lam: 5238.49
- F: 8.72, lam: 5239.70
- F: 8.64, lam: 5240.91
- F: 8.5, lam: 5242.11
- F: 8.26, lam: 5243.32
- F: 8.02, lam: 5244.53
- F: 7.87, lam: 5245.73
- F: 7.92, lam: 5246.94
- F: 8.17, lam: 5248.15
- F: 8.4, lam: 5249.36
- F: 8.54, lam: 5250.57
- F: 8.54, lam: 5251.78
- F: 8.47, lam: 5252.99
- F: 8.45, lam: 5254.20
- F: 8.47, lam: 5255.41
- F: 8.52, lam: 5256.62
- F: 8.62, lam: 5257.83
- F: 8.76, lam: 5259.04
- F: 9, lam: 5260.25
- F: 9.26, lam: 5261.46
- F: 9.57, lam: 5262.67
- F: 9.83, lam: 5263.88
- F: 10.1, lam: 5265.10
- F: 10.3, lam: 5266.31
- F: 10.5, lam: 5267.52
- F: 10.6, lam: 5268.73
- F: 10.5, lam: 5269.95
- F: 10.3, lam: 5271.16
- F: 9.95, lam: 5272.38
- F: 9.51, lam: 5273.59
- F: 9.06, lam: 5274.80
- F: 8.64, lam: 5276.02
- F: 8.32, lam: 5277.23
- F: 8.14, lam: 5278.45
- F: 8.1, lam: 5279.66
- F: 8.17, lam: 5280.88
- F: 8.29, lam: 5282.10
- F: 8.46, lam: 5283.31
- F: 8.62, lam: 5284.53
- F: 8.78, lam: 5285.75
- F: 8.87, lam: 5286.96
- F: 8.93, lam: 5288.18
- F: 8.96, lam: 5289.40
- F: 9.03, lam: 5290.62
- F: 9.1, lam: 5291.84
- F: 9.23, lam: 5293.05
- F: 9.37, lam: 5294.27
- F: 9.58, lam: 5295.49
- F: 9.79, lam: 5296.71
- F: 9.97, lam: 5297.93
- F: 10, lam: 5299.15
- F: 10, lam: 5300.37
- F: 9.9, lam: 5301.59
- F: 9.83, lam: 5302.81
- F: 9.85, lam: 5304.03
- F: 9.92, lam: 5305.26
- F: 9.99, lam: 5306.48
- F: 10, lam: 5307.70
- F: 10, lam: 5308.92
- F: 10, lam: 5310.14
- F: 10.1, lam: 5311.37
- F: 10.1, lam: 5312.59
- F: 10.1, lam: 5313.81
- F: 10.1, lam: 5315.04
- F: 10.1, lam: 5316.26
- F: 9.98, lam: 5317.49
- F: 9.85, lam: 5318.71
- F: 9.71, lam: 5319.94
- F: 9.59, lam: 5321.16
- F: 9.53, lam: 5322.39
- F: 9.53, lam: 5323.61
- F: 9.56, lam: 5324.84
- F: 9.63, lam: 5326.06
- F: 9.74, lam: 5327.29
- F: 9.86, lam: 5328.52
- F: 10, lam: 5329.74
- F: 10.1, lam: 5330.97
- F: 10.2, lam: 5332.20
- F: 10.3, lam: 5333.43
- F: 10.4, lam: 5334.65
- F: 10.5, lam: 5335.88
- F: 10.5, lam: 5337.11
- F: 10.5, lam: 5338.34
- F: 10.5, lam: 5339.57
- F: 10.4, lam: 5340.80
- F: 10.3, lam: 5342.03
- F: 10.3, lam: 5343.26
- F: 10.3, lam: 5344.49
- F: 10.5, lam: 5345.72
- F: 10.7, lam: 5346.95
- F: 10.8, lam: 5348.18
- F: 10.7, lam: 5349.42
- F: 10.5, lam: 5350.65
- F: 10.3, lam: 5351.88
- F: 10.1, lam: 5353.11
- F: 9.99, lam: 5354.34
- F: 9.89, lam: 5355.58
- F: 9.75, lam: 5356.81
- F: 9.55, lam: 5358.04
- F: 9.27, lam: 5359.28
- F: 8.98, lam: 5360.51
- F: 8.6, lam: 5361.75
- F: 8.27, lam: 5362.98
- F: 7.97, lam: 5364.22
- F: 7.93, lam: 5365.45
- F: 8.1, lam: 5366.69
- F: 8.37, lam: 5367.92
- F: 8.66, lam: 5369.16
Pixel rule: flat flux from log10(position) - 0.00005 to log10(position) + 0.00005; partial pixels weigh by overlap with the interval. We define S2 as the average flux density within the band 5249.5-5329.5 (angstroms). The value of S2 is 9.42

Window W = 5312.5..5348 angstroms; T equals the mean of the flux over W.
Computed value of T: 10.1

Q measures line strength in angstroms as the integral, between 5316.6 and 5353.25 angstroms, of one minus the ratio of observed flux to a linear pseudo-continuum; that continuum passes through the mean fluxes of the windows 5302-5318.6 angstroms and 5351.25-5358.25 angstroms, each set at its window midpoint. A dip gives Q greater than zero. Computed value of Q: -0.7 angstroms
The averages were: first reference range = 10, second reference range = 9.96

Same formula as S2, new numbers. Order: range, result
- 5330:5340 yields 10.4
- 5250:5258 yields 8.51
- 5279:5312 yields 9.36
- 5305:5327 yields 9.88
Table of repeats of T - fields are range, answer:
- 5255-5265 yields 9.07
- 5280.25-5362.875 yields 9.78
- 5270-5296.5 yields 8.97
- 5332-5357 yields 10.4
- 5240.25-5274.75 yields 9.06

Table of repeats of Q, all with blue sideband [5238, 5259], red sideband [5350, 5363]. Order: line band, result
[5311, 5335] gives -1.7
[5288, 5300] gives -0.7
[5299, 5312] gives -1.3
